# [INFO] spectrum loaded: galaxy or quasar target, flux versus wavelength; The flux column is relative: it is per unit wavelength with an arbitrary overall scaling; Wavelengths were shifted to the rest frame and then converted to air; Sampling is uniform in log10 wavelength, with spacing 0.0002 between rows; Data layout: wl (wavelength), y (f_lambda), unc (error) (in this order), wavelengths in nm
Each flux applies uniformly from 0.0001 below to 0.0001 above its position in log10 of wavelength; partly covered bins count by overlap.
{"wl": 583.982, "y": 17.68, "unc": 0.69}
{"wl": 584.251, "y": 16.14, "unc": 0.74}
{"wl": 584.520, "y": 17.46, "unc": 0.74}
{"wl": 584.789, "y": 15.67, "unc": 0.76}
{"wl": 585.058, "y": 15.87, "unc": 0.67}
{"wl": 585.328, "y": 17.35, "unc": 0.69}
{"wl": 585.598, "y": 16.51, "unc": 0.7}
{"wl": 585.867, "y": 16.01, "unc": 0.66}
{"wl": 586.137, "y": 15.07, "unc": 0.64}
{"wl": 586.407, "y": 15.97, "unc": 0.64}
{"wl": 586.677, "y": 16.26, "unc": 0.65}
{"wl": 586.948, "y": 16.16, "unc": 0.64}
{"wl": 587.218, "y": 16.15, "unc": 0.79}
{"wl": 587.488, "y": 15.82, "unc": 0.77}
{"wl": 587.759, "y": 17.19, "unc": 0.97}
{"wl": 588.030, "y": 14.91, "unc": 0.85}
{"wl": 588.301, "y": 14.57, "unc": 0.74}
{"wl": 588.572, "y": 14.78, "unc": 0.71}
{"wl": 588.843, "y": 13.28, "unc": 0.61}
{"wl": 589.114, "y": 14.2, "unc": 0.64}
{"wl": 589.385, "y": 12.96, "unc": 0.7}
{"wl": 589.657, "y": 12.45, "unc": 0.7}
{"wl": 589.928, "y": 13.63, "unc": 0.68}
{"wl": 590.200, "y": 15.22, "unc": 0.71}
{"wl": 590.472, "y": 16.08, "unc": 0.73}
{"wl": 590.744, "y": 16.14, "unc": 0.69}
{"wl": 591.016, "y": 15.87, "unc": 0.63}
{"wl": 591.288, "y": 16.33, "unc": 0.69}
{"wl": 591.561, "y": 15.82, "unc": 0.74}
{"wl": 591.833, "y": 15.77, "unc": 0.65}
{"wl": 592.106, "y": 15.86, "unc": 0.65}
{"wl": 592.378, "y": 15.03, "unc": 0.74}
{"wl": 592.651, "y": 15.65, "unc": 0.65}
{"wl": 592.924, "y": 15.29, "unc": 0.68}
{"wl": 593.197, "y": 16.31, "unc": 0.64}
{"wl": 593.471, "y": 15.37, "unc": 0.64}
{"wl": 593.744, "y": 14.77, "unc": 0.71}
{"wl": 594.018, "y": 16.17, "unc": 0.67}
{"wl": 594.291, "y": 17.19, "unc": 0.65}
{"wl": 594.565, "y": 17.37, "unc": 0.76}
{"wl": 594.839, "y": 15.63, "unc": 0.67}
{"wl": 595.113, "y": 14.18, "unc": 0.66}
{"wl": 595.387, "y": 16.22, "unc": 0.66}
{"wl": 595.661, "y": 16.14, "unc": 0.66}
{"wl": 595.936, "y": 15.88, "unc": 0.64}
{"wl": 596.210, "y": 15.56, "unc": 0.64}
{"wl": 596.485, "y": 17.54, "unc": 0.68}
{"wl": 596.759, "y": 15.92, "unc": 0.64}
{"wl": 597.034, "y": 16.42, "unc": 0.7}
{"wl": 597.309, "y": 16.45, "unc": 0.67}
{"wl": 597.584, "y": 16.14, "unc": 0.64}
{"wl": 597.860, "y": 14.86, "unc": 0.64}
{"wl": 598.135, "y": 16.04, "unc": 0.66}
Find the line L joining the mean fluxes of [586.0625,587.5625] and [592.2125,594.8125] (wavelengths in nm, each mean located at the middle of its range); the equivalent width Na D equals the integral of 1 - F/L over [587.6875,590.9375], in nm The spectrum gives 0.27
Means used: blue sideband 15.9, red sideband 15.9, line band 14.6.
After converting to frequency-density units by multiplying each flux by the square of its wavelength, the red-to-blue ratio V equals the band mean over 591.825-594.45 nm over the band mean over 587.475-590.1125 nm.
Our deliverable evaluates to 1.1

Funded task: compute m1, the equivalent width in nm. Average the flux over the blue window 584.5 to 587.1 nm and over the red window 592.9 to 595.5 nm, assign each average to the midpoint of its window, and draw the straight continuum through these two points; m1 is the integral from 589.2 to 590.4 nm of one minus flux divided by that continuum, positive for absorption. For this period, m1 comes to 0.17 nm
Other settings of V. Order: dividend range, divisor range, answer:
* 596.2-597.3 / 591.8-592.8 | 1.07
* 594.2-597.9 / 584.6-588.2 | 1.04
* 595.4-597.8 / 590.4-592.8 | 1.04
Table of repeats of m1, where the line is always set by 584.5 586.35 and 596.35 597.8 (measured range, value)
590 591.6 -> 0.046 nm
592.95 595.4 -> 0.072 nm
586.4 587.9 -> -0.005 nm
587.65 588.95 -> 0.105 nm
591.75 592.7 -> 0.044 nm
